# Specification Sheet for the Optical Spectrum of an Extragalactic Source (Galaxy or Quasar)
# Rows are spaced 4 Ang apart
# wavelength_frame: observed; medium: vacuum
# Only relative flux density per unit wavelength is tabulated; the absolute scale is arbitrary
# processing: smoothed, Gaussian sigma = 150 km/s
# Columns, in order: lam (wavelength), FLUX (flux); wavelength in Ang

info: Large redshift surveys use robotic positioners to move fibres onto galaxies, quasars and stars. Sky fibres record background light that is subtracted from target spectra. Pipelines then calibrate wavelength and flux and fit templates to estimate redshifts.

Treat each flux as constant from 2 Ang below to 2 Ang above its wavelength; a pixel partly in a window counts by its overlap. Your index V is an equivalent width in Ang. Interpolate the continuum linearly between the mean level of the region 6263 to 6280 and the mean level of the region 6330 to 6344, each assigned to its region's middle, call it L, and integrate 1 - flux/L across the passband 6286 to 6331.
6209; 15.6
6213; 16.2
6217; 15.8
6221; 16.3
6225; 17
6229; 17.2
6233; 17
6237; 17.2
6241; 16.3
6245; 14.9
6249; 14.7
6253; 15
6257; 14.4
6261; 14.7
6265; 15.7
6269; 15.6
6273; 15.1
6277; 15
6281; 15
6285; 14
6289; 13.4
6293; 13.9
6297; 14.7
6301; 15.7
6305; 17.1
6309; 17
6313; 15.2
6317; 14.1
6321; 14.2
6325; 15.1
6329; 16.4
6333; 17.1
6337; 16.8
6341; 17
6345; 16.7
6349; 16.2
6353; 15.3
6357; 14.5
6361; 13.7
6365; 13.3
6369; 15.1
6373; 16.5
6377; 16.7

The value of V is 3.0 Ang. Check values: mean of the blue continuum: 15.3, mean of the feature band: 15.1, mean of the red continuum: 16.9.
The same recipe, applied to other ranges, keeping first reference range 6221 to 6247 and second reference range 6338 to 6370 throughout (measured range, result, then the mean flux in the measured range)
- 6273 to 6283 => 0.67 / 15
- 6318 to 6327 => 0.59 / 14.6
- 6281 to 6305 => 1.97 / 14.6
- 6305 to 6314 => -0.38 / 16.4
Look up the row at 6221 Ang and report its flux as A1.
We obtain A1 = 16.3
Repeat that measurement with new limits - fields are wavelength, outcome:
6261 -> 14.7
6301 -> 15.7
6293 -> 13.9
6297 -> 14.7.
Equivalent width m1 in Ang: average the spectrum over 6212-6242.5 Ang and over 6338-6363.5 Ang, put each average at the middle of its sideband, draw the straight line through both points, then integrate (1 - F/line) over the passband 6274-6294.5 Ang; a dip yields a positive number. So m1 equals 2.3 Ang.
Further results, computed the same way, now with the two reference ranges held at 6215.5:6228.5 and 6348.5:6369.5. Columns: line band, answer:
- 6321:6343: -2.0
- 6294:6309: -0.5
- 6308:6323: 0.2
